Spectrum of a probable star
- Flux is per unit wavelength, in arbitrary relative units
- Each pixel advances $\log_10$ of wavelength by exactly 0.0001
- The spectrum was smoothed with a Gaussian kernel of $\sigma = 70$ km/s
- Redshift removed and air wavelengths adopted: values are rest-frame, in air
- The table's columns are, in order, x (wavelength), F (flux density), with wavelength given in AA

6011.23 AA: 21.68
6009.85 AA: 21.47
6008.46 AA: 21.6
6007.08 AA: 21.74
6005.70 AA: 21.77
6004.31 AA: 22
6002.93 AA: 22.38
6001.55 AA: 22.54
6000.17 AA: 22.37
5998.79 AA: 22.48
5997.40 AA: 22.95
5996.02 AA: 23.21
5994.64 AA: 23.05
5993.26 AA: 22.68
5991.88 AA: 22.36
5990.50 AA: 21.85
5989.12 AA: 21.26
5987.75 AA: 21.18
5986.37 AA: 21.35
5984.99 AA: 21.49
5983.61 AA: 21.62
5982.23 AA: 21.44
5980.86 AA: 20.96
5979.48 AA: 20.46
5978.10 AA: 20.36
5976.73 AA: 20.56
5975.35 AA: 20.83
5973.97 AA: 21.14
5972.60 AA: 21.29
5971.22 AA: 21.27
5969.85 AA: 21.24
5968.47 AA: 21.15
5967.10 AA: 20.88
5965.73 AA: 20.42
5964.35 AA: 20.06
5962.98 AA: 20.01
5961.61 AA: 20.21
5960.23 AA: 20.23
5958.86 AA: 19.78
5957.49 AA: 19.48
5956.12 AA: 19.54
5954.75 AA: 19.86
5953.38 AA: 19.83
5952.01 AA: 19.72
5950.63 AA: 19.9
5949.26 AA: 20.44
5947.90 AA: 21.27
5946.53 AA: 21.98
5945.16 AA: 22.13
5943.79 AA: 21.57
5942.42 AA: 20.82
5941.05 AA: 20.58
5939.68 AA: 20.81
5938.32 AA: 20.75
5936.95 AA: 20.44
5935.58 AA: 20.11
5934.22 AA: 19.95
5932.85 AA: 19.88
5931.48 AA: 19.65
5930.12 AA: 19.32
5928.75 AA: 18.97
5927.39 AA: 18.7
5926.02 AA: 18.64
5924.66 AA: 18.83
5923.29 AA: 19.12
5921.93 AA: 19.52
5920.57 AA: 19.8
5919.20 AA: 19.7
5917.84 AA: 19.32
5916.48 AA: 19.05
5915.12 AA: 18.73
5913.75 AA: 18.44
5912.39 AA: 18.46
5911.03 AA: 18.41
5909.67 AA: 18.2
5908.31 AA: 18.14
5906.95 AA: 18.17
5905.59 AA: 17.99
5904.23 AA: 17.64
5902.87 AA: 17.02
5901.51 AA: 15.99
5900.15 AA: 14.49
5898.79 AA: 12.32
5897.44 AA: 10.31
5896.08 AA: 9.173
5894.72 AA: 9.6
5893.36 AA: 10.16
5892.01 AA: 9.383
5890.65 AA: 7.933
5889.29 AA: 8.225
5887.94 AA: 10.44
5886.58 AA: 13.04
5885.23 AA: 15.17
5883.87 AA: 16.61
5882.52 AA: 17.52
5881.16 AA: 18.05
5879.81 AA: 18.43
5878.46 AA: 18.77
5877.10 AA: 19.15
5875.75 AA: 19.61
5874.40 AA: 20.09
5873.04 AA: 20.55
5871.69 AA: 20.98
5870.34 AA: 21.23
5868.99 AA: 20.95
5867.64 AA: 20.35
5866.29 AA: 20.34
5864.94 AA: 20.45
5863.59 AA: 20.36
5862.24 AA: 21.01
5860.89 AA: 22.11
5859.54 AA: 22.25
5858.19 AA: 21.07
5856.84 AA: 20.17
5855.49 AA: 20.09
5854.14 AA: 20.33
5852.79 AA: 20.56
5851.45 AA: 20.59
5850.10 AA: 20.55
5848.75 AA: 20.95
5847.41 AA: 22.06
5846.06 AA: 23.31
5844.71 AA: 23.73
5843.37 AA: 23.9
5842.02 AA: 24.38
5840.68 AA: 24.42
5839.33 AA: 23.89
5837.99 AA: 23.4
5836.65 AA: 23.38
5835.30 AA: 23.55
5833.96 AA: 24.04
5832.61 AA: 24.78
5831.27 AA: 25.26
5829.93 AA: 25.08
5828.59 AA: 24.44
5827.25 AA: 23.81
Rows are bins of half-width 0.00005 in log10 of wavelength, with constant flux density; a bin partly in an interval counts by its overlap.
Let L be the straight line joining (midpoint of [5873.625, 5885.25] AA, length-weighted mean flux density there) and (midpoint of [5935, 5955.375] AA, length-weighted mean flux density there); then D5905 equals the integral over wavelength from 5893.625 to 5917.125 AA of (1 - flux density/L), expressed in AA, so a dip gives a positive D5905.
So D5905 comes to 4.1 AA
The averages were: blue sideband 18.3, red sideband 20.7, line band 15.9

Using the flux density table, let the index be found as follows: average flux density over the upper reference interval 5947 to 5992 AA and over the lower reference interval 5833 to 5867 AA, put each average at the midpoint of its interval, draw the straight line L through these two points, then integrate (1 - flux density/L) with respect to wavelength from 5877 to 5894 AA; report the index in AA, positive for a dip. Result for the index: 6.1 AA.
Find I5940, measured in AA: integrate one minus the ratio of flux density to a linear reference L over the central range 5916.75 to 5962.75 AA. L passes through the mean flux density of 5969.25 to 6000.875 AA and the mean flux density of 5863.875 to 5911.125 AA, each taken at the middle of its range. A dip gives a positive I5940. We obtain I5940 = -2.3 AA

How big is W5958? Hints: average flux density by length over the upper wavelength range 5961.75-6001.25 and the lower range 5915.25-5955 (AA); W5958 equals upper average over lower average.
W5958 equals 1.07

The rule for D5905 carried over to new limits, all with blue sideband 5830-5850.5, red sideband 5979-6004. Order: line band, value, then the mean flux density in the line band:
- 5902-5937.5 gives 5.9 AA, 18.9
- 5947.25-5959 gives 1.3 AA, 20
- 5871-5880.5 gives 1.4 AA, 19.7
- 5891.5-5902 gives 5.3 AA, 11.4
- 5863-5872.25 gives 1.0 AA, 20.7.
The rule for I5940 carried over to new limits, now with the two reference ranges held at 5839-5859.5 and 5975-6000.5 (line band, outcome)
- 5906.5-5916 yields 1.5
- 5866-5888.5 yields 3.7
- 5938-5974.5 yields 2.0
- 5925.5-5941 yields 1.4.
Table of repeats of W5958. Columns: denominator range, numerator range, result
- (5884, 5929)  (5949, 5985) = 1.30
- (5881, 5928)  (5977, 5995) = 1.36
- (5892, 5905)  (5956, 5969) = 1.58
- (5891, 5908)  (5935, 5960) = 1.52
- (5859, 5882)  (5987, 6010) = 1.10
